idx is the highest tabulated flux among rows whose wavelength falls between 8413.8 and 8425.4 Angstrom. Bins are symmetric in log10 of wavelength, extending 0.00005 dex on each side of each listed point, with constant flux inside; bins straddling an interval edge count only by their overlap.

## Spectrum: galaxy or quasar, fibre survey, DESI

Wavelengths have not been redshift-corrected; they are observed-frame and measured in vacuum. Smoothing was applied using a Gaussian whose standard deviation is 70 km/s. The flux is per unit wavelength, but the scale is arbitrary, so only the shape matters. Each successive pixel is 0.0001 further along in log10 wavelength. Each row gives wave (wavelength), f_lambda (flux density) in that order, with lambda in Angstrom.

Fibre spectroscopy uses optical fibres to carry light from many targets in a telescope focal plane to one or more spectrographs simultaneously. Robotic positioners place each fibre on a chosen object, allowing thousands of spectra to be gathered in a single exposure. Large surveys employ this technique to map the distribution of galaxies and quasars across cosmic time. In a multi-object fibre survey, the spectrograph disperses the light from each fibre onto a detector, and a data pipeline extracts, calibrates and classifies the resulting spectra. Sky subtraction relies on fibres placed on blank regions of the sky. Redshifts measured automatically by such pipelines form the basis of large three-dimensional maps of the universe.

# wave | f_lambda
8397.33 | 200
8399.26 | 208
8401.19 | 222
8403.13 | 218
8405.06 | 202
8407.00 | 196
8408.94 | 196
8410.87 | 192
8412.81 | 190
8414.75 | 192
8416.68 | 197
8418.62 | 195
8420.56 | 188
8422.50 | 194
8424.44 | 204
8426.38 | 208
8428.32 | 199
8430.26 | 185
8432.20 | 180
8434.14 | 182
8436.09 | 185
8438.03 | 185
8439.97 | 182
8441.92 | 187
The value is 204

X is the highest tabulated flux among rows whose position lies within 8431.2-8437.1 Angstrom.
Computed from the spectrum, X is 185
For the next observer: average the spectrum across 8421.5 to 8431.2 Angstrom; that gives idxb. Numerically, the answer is 198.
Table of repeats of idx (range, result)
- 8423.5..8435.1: 208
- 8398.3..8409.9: 222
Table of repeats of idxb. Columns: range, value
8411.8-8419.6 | 193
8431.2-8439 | 183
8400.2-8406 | 214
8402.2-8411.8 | 201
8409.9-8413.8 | 191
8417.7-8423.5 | 192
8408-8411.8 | 194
